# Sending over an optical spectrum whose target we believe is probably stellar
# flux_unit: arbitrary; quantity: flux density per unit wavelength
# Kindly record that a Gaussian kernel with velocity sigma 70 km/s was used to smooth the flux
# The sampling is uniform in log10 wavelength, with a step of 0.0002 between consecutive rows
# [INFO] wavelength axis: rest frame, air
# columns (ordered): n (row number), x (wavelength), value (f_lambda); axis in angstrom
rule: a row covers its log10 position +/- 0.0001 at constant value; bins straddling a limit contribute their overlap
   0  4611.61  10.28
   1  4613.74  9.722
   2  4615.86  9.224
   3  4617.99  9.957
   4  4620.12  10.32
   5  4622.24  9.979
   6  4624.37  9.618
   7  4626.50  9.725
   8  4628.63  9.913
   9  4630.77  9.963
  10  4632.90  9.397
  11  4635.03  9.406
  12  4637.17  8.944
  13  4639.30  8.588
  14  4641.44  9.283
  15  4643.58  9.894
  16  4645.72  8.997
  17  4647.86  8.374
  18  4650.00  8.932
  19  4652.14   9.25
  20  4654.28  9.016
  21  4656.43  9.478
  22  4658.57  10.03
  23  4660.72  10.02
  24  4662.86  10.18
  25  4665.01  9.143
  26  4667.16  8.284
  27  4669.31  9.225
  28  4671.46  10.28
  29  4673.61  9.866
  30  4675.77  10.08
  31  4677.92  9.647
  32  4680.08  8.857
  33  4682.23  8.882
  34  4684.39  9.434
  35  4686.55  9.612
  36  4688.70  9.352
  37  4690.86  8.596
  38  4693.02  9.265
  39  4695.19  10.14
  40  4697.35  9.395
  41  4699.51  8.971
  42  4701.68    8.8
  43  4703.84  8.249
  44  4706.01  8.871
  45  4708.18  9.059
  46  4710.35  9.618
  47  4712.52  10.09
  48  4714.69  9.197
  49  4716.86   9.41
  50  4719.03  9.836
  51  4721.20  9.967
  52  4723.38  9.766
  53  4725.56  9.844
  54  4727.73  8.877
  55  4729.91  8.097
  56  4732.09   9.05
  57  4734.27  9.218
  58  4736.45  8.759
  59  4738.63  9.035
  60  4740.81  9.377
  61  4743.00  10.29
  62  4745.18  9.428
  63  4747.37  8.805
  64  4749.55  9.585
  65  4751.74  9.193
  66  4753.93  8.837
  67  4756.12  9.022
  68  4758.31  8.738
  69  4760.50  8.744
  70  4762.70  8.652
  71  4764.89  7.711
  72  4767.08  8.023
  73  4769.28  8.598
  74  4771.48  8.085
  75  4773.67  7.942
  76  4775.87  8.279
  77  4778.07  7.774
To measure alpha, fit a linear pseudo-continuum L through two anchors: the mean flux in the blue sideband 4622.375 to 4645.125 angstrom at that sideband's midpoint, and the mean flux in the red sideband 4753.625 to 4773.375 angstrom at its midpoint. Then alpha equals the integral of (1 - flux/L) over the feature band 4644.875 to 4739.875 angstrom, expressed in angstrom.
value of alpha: -3.0 angstrom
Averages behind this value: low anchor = 9.48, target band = 9.3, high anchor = 8.46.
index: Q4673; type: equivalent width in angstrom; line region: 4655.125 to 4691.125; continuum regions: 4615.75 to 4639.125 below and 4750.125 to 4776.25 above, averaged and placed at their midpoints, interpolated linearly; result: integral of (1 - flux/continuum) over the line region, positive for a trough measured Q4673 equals -0.8 angstrom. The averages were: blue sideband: 9.65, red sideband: 8.51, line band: 9.49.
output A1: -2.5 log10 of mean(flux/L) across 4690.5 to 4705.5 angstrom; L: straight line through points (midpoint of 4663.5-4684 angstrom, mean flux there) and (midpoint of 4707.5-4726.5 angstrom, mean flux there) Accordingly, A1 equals 0.05 mag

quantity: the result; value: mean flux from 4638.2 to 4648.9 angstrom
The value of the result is 9.03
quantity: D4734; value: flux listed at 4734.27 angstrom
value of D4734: 9.218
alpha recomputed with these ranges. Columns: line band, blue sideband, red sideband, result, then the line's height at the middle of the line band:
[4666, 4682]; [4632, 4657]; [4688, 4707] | -0.6 angstrom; 9.09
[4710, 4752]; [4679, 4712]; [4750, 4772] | -2.4 angstrom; 8.85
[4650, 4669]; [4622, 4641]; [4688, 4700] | 0.0 angstrom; 9.4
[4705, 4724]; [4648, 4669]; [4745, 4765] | -1.0 angstrom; 9.08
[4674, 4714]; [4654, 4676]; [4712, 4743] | 0.8 angstrom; 9.48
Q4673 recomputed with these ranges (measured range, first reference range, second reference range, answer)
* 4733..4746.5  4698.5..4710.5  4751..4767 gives -0.9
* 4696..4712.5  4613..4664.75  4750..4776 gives -0.2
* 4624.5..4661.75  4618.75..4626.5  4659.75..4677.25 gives 1.6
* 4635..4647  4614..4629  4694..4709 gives 0.6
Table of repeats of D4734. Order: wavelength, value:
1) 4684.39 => 9.434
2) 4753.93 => 8.837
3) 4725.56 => 9.844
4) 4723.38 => 9.766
